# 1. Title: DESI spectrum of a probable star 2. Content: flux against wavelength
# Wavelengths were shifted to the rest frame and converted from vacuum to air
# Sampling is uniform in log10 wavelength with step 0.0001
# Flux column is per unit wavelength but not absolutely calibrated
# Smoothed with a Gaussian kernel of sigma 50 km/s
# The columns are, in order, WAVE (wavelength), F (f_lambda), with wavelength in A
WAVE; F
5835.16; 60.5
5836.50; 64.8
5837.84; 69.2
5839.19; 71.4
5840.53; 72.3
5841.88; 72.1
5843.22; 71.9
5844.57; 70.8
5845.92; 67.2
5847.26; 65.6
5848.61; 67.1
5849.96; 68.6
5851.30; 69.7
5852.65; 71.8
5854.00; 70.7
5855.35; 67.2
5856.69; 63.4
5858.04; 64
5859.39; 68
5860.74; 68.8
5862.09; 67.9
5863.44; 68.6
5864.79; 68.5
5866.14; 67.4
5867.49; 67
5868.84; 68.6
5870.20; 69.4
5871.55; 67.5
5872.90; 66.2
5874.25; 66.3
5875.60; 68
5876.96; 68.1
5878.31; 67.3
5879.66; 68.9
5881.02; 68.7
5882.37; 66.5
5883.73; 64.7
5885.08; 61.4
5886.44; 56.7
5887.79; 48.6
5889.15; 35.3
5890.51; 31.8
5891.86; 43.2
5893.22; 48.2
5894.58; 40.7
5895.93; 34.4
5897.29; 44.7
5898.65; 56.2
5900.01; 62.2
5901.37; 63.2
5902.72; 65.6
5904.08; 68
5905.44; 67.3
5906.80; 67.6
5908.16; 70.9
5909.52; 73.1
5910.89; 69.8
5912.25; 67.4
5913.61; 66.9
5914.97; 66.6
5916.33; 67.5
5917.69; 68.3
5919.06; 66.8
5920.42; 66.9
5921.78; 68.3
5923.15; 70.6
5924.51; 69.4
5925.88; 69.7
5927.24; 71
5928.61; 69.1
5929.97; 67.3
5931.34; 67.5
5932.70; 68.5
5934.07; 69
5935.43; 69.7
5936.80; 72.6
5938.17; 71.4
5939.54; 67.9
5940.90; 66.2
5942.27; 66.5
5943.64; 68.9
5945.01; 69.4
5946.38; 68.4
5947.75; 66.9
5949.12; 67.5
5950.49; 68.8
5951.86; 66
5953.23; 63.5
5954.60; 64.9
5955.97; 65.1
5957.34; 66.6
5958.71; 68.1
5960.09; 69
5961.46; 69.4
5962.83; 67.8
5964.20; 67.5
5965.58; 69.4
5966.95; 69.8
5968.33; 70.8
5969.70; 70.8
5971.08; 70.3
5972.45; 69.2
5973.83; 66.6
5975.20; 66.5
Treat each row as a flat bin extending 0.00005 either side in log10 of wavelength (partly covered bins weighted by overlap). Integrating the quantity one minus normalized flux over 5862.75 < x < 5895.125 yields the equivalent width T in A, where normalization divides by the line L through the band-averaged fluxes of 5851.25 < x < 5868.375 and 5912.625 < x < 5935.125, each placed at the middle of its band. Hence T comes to 3.6 A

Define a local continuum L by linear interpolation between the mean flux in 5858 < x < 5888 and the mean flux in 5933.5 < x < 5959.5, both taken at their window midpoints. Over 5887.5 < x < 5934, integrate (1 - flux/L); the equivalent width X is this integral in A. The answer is 3.9 A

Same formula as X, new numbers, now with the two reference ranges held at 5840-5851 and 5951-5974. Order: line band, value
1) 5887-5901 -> 4.8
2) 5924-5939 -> -0.3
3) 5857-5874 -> 0.4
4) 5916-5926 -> 0.0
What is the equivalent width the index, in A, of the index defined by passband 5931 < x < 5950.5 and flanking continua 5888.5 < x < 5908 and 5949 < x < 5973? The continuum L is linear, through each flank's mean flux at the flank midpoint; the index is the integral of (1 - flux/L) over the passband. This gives -1.7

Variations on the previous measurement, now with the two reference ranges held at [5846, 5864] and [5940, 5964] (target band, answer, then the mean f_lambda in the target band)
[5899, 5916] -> 0.1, 67.2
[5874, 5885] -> 0.1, 67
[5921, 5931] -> -0.3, 69.2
